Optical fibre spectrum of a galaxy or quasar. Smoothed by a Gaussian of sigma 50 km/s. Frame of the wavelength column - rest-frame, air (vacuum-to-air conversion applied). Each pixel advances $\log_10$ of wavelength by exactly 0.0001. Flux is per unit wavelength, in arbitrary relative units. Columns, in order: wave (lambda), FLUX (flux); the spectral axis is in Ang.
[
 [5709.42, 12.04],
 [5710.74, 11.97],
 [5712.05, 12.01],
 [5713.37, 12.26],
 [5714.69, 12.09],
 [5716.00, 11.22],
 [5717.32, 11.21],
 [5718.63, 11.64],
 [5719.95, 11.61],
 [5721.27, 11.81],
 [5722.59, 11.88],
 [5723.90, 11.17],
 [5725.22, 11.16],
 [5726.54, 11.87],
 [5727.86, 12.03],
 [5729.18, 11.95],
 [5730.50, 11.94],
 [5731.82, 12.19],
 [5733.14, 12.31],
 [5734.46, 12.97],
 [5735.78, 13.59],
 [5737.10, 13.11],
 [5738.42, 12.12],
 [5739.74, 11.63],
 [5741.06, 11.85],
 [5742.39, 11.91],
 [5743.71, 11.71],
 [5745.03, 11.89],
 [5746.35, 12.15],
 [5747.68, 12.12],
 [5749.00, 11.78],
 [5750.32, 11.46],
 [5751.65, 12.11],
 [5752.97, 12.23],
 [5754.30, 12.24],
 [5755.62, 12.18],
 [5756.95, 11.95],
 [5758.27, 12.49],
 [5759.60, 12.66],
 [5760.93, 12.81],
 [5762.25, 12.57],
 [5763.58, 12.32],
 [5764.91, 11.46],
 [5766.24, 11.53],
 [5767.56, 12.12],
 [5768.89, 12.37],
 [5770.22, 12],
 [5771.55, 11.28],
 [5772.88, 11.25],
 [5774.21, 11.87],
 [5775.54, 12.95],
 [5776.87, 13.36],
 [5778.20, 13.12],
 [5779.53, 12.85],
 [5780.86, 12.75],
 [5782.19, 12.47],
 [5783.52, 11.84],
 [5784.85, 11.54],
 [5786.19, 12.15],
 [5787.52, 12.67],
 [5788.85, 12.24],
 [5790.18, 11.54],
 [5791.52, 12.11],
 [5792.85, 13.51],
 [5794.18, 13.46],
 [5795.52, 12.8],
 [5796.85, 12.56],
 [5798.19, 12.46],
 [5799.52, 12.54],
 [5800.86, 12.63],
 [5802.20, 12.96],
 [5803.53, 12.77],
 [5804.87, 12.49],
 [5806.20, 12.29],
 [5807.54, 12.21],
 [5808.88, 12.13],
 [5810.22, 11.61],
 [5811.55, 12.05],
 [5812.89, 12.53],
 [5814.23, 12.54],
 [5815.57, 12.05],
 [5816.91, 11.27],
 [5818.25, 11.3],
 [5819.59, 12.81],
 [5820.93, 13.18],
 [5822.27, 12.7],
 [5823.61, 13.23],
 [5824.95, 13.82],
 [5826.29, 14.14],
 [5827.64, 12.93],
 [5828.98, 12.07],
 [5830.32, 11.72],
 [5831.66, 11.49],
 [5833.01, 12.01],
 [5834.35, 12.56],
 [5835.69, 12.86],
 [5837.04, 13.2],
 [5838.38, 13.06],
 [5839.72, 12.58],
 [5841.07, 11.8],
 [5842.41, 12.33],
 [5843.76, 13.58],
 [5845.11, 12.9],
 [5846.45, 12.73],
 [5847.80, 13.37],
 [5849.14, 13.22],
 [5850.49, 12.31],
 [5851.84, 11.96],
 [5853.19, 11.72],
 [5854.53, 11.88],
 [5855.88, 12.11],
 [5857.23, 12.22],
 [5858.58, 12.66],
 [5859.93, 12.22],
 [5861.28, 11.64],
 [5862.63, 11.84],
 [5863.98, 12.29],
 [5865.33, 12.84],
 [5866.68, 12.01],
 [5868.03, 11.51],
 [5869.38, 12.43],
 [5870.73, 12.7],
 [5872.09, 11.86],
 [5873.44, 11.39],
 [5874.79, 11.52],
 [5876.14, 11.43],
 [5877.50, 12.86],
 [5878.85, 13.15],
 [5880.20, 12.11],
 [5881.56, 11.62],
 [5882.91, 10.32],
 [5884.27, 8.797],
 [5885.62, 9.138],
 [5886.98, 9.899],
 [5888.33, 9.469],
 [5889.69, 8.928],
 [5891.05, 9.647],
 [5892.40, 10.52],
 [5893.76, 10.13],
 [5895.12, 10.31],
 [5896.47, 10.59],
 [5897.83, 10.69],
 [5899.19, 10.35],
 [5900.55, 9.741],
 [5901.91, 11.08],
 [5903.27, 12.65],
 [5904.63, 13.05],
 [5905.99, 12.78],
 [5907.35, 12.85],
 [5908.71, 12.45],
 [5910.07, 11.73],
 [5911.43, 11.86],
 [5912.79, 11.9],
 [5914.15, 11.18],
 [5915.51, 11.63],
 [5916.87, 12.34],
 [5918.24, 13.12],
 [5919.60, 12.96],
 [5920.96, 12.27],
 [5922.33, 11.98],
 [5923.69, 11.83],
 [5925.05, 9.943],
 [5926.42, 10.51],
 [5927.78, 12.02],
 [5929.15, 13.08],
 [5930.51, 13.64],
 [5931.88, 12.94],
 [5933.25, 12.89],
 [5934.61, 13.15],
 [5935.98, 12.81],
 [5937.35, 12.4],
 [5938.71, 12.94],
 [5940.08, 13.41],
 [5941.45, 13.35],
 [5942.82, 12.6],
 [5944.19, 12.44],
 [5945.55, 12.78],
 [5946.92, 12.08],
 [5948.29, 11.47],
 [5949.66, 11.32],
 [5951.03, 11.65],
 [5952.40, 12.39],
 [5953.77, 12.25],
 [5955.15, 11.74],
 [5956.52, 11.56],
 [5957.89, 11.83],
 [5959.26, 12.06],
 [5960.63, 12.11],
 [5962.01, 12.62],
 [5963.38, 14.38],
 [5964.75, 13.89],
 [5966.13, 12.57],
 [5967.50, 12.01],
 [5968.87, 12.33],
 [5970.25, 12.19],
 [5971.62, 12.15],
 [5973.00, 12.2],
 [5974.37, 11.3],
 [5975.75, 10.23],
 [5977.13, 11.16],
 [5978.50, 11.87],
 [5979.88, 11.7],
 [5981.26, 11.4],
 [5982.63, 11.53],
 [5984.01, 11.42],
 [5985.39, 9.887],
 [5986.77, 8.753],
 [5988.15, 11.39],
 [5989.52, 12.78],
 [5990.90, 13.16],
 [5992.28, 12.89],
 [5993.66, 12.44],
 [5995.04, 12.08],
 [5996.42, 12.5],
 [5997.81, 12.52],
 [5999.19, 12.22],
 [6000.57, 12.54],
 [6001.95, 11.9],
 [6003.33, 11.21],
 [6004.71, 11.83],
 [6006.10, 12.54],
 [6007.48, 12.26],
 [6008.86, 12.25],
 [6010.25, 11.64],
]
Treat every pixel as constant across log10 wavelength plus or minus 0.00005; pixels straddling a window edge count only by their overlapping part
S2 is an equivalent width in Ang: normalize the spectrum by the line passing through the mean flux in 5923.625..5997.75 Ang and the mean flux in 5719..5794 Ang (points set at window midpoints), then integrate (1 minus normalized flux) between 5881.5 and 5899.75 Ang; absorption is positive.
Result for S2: 3.25 Ang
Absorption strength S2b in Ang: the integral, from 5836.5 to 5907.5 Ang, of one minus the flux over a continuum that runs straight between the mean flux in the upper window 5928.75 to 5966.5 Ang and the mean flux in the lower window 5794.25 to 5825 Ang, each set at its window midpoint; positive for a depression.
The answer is 4.7 Ang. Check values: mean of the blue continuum 12.5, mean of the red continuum 12.6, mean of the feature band 11.7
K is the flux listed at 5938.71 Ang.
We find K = 12.94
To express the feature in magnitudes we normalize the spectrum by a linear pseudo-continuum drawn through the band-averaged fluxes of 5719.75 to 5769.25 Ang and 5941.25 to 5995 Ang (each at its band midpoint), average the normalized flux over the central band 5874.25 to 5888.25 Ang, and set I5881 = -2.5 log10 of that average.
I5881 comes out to 0.10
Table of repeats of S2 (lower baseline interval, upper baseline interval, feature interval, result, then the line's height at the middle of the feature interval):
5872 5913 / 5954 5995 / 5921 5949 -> -2.14 Ang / 11.5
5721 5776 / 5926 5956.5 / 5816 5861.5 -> -1.03 Ang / 12.2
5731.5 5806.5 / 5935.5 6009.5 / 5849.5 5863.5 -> 0.16 Ang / 12.2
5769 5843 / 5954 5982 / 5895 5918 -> 1.04 Ang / 12.2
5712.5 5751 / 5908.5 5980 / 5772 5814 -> -1.43 Ang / 12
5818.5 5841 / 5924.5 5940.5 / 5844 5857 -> 0.18 Ang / 12.7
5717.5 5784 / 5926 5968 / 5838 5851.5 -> -0.50 Ang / 12.3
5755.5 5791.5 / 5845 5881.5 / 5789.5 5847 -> -1.47 Ang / 12.2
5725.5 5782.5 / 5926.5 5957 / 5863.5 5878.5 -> 0.33 Ang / 12.4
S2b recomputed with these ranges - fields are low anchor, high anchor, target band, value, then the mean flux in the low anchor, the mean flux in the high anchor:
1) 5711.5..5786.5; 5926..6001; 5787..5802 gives -0.6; 12.1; 12.2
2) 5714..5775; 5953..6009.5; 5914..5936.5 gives -0.5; 12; 12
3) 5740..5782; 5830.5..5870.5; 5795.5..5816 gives -0.2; 12.2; 12.4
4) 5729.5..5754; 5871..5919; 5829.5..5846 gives -1.3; 12.2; 11.2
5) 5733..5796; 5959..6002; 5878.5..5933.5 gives 3.2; 12.3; 12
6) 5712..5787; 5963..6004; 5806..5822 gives -0.2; 12.1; 11.9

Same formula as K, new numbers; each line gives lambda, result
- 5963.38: 14.38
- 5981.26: 11.4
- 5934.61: 13.15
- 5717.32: 11.21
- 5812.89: 12.53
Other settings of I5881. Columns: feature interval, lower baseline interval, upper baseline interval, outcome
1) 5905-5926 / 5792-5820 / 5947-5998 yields 0.004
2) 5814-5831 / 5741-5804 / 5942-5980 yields -0.031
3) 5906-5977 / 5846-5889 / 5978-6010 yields -0.038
